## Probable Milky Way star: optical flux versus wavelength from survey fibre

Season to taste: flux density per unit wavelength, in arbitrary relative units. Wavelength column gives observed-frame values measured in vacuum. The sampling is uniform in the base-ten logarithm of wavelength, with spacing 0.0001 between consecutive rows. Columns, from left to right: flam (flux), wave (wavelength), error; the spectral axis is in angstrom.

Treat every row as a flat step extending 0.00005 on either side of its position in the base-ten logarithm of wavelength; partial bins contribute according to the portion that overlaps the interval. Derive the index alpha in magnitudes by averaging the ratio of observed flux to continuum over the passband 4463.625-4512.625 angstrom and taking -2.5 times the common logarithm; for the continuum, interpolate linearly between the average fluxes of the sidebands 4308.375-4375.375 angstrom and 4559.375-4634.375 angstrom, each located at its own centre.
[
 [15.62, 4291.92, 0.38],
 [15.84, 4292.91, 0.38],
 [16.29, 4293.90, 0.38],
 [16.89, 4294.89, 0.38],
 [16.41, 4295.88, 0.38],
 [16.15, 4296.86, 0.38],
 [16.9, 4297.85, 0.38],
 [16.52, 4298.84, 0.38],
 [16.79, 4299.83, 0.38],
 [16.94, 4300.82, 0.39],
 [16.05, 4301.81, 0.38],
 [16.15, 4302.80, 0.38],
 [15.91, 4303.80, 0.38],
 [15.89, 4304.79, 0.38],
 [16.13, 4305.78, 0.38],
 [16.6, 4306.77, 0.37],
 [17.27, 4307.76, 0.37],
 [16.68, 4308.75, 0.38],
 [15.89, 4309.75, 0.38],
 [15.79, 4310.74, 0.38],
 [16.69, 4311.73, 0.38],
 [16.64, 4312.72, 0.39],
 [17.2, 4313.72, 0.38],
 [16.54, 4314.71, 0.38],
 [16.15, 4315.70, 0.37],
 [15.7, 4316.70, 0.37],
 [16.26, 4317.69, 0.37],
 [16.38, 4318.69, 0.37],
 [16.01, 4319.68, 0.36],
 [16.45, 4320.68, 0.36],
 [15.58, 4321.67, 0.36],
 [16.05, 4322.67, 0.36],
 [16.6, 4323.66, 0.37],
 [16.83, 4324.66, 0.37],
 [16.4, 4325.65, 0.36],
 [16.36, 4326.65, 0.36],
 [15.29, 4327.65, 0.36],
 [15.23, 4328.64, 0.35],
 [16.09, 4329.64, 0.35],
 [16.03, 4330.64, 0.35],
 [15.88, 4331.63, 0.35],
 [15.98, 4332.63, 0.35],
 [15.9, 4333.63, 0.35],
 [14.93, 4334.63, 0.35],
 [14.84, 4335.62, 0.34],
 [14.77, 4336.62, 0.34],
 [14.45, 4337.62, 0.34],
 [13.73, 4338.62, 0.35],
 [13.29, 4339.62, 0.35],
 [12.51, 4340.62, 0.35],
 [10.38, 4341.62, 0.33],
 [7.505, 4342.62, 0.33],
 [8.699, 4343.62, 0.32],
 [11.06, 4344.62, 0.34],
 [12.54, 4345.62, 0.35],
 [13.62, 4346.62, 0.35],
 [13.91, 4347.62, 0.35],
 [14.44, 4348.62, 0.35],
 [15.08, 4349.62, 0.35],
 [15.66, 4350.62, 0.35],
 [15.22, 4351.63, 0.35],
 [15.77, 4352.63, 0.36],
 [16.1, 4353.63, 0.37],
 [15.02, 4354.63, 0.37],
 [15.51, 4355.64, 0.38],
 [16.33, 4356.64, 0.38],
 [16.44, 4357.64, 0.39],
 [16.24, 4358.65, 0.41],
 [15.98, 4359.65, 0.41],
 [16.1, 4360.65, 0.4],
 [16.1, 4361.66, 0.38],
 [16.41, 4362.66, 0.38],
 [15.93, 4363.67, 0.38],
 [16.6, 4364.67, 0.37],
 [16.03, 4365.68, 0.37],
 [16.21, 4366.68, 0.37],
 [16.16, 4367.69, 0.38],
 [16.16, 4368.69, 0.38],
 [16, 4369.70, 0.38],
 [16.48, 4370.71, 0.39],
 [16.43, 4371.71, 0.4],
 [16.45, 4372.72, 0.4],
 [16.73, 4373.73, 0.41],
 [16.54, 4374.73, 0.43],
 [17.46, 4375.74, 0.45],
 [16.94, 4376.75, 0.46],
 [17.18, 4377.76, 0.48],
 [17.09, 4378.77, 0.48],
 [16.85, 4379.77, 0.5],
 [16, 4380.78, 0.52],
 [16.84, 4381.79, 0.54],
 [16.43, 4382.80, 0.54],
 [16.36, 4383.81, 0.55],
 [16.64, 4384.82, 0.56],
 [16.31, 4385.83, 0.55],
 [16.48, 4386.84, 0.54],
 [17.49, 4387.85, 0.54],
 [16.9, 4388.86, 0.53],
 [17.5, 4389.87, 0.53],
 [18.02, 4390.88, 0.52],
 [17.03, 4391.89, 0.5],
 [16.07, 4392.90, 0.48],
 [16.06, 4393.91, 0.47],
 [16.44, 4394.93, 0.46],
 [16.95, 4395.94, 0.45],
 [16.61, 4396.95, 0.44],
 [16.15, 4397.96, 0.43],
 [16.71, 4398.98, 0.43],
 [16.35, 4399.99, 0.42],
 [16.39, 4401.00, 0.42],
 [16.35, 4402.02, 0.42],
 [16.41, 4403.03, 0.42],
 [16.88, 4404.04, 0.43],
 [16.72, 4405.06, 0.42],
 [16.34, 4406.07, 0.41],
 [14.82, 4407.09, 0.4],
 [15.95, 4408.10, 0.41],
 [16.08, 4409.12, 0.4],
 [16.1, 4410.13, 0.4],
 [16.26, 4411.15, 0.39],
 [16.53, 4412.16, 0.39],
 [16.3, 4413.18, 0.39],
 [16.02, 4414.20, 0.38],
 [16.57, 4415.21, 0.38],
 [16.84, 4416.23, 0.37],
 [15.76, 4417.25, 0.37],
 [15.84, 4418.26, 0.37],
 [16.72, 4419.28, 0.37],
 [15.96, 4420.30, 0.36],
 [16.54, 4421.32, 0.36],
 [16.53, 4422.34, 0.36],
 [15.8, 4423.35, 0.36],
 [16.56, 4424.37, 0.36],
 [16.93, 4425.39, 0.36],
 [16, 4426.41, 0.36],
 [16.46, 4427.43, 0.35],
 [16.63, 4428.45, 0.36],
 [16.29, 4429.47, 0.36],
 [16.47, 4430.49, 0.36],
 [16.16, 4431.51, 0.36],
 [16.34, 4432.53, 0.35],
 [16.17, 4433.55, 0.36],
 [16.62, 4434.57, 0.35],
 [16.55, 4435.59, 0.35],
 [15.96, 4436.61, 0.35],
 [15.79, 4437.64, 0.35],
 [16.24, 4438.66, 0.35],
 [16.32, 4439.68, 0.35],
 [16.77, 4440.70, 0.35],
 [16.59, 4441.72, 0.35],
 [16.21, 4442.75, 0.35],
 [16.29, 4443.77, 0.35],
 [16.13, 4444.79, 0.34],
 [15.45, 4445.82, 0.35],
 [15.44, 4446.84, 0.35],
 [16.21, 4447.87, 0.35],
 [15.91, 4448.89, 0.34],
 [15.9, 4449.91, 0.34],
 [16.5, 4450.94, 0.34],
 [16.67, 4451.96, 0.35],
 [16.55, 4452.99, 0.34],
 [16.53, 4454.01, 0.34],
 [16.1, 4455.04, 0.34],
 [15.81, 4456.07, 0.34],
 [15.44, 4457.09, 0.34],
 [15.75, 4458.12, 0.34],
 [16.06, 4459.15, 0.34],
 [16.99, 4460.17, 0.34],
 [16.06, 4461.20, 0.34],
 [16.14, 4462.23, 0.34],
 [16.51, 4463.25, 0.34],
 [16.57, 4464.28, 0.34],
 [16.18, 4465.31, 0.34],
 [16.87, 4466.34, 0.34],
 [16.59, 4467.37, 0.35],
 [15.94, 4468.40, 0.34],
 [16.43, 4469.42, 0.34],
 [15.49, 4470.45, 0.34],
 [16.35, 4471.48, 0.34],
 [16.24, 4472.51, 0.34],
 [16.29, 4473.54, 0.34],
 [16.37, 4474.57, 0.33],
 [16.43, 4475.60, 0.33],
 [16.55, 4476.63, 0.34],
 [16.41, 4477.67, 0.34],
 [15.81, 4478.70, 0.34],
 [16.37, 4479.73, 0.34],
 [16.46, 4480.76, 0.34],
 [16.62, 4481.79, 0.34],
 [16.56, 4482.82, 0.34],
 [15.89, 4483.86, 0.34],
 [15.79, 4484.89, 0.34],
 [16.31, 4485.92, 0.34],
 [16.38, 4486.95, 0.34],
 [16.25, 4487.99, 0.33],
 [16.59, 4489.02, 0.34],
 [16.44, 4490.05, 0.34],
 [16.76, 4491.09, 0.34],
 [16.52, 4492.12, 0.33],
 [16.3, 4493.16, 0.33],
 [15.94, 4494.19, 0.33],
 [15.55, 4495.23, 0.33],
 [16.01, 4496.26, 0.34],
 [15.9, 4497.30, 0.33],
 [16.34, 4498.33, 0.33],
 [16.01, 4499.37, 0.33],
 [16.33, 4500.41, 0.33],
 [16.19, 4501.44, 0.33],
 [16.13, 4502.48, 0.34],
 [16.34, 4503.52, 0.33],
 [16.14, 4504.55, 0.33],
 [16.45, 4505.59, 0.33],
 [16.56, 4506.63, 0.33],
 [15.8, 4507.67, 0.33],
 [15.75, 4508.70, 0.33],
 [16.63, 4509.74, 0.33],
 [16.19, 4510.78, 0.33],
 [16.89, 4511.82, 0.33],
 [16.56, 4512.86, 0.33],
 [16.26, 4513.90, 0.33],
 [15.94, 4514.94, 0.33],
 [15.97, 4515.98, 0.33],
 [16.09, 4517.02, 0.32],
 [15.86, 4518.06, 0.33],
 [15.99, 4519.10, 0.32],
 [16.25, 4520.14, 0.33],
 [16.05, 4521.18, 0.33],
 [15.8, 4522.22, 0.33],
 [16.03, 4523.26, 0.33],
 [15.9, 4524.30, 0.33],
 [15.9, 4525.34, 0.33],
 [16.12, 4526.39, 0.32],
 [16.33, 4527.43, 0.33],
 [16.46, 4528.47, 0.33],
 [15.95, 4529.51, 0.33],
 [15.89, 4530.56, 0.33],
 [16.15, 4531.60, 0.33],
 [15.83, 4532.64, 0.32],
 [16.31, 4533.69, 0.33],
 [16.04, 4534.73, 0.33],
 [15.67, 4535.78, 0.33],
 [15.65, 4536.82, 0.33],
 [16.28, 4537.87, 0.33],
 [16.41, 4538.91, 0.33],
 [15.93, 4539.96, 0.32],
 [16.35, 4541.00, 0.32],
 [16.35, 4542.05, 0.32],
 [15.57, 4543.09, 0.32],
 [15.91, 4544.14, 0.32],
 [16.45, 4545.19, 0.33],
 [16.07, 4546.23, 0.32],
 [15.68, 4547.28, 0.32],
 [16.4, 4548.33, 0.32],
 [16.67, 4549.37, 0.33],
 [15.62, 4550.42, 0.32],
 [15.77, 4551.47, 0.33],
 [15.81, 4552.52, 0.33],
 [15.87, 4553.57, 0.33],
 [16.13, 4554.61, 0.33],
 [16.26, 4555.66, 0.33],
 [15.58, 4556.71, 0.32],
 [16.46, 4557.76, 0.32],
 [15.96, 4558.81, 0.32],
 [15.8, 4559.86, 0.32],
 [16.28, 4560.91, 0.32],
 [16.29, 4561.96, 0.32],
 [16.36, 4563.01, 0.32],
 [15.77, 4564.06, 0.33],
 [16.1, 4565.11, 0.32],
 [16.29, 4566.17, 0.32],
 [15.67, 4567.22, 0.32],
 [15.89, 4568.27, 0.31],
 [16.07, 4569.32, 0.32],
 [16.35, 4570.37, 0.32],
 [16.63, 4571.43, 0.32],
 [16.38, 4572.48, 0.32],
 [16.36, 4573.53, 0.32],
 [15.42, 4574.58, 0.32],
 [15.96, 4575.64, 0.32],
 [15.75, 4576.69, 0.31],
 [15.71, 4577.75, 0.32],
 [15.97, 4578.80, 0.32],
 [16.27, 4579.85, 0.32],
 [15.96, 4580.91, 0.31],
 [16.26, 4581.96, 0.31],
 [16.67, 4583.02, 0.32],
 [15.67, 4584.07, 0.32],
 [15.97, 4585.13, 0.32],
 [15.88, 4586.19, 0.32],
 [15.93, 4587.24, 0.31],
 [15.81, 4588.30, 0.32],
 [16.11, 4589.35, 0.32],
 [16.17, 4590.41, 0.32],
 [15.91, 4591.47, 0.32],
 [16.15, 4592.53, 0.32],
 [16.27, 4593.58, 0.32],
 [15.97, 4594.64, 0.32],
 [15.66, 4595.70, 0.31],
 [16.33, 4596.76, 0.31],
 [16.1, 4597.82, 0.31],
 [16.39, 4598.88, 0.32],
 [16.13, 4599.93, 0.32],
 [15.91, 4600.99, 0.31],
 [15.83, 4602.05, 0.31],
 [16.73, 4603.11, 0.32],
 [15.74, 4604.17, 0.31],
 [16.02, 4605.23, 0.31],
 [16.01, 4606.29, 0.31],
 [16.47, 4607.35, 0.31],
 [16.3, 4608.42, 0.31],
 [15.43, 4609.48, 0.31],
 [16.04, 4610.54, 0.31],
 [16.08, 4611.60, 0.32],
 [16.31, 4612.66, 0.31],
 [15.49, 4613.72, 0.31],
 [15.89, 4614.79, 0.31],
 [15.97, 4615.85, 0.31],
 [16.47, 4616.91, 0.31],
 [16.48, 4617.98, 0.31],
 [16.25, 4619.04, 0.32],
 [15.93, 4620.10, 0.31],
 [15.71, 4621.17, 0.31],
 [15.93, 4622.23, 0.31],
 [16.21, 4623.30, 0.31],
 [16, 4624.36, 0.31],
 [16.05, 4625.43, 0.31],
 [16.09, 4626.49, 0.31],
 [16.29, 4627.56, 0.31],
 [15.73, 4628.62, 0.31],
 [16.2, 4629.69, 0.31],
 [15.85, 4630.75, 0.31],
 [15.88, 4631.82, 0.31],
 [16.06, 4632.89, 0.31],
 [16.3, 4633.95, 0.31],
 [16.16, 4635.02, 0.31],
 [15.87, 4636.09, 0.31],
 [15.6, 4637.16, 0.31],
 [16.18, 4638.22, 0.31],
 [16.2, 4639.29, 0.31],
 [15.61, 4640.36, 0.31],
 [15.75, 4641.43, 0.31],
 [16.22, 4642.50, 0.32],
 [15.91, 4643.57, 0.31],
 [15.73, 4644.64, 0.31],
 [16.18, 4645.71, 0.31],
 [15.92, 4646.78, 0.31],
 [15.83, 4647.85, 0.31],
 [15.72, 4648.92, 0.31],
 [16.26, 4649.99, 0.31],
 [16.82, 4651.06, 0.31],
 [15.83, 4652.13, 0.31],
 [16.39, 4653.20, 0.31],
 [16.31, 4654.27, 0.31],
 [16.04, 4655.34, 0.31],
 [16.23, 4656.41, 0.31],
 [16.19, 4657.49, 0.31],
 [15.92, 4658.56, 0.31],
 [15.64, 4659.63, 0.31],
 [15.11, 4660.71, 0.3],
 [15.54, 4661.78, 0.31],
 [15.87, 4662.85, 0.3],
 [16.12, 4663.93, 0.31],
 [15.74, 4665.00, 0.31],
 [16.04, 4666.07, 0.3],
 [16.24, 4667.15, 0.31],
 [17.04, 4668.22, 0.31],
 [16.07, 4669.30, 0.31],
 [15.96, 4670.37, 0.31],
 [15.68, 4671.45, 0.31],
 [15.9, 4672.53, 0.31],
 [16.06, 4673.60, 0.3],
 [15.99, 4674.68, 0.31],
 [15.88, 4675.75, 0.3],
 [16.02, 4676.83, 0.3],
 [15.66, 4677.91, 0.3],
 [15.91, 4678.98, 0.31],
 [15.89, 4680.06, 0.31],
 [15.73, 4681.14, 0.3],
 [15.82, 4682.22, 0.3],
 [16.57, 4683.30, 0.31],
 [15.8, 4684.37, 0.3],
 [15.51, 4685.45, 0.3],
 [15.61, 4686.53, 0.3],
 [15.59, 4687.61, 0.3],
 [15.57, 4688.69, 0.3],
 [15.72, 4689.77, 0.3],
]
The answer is -0.035 mag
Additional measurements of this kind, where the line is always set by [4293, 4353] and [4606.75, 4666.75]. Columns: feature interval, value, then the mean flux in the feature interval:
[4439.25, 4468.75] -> -0.04 mag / 16.2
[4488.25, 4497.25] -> -0.04 mag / 16.2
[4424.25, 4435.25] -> -0.06 mag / 16.4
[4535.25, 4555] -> -0.02 mag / 16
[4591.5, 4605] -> -0.01 mag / 16.1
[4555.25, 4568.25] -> -0.01 mag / 16.1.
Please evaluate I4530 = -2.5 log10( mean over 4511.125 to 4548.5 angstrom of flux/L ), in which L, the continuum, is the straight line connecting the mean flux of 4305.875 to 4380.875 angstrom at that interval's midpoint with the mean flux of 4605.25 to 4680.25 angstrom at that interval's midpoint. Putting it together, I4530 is -0.02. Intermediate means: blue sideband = 15.5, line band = 16.1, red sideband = 16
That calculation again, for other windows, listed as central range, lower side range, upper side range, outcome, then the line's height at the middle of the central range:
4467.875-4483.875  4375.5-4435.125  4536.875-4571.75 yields 0.00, 16.3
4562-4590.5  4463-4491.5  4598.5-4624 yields 0.01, 16.1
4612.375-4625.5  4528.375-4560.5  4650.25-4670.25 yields 0.00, 16.1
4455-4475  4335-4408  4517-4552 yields -0.02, 15.9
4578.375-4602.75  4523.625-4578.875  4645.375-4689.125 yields 0.00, 16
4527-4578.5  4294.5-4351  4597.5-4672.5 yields -0.01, 15.8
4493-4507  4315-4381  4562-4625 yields -0.02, 15.8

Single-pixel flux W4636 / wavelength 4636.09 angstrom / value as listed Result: 15.87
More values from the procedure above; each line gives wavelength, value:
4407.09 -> 14.82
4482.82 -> 16.56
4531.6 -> 16.15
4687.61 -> 15.59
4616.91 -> 16.47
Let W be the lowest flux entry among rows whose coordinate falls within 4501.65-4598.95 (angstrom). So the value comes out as 15.42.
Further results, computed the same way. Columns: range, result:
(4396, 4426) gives 14.82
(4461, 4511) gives 15.49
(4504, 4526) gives 15.75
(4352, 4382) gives 15.02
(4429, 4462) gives 15.44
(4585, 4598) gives 15.66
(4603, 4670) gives 15.11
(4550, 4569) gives 15.58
